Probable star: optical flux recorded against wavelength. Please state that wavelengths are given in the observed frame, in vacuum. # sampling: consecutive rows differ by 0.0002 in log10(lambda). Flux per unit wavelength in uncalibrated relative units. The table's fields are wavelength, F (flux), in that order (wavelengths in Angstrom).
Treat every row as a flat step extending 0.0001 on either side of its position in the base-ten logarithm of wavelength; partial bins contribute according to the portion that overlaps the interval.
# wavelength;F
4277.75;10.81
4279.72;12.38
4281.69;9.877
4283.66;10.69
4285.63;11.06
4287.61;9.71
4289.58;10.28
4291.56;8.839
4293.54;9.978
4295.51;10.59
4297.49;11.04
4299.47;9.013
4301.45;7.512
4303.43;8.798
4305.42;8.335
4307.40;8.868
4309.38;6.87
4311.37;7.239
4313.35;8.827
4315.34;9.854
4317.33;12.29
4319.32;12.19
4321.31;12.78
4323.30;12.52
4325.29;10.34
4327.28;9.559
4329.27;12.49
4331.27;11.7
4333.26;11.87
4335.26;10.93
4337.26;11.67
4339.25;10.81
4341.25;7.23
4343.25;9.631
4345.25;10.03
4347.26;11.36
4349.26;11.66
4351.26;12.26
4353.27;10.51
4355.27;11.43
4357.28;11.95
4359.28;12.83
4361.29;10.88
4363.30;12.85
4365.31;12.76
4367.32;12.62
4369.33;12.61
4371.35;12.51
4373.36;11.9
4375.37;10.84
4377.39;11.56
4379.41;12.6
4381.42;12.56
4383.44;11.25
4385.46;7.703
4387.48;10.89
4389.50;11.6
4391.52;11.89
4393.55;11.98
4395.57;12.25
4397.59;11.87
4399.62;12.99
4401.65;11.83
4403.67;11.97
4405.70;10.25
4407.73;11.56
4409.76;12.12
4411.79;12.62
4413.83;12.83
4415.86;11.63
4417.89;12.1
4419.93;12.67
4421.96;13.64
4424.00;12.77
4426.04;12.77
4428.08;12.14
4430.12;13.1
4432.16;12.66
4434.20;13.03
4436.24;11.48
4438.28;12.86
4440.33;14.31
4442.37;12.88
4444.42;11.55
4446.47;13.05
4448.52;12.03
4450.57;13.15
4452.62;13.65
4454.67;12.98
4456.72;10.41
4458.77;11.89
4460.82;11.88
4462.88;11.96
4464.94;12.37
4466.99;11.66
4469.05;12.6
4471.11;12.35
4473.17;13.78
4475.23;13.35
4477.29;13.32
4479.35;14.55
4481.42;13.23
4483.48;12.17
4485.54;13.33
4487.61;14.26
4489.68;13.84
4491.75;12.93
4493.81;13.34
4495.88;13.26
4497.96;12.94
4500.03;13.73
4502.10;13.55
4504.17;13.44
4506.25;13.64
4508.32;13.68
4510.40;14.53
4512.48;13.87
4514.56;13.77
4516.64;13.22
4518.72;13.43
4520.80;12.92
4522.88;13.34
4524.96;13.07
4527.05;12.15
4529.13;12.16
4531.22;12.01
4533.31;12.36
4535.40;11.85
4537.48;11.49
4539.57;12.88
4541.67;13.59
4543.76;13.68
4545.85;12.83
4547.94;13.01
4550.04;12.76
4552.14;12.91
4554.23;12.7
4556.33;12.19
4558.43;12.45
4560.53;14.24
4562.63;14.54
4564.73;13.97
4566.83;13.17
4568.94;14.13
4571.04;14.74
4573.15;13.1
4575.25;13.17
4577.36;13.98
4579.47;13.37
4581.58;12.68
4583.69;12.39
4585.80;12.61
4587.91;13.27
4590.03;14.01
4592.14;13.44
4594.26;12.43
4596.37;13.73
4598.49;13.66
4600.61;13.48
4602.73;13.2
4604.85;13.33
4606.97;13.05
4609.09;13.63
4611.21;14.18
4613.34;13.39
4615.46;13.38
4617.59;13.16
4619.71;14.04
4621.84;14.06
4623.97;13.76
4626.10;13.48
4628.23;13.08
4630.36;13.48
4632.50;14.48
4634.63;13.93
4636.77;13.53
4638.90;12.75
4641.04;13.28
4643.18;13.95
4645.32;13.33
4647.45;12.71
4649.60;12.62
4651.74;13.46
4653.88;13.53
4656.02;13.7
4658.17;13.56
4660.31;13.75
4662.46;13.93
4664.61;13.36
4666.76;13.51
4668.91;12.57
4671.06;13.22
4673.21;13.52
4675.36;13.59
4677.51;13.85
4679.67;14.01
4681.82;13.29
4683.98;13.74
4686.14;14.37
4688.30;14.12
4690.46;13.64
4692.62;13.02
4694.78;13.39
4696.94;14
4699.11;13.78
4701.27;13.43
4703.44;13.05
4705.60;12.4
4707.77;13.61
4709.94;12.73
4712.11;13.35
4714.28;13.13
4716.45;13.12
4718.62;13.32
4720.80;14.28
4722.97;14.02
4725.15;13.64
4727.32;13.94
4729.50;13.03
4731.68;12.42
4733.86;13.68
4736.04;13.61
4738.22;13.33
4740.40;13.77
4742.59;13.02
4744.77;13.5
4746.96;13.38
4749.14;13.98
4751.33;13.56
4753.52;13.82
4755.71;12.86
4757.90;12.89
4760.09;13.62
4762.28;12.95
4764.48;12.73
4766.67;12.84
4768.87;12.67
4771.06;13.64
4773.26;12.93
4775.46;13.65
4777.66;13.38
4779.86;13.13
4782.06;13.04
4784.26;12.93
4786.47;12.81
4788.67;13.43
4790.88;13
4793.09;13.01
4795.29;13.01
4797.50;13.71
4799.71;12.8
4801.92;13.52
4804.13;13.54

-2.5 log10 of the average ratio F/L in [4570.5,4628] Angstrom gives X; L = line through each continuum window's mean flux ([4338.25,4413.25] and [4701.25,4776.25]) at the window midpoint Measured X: -0.066 mag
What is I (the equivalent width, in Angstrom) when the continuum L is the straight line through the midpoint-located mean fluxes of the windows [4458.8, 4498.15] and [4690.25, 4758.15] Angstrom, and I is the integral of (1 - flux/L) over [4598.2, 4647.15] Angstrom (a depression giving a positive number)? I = -1.1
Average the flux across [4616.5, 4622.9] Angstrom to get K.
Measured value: 13.8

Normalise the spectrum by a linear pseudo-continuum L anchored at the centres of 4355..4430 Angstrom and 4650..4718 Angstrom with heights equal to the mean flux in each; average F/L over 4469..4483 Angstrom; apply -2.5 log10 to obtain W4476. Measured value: -0.08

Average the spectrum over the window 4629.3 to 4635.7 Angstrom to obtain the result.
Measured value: 14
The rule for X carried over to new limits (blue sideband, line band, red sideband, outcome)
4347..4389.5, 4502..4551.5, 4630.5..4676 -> -0.03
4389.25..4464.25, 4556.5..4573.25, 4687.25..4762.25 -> -0.07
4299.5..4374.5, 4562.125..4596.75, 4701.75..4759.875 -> -0.09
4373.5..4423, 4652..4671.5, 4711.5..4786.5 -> -0.04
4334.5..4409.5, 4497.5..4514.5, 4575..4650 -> -0.10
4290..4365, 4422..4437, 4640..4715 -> -0.12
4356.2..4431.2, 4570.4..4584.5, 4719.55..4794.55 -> -0.05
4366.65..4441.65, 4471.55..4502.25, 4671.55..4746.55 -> -0.08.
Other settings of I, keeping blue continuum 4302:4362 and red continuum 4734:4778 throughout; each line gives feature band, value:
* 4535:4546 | -0.8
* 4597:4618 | -1.9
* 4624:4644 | -1.6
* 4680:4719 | -1.5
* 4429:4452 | -3.0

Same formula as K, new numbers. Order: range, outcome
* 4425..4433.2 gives 12.7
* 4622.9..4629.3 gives 13.4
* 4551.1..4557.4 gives 12.6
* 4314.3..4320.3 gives 11.4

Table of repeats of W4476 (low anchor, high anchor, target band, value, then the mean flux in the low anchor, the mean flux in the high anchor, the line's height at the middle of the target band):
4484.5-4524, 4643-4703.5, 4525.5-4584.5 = 0.041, 13.5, 13.5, 13.5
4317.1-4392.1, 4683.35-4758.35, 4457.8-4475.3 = -0.028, 11.4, 13.5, 12.1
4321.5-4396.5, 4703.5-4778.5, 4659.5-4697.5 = -0.048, 11.4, 13.3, 13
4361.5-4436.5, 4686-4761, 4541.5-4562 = -0.028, 12.1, 13.4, 12.7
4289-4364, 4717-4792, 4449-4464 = -0.086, 10.5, 13.3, 11.3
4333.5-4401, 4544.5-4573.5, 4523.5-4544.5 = 0.049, 11.5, 13.3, 13.1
